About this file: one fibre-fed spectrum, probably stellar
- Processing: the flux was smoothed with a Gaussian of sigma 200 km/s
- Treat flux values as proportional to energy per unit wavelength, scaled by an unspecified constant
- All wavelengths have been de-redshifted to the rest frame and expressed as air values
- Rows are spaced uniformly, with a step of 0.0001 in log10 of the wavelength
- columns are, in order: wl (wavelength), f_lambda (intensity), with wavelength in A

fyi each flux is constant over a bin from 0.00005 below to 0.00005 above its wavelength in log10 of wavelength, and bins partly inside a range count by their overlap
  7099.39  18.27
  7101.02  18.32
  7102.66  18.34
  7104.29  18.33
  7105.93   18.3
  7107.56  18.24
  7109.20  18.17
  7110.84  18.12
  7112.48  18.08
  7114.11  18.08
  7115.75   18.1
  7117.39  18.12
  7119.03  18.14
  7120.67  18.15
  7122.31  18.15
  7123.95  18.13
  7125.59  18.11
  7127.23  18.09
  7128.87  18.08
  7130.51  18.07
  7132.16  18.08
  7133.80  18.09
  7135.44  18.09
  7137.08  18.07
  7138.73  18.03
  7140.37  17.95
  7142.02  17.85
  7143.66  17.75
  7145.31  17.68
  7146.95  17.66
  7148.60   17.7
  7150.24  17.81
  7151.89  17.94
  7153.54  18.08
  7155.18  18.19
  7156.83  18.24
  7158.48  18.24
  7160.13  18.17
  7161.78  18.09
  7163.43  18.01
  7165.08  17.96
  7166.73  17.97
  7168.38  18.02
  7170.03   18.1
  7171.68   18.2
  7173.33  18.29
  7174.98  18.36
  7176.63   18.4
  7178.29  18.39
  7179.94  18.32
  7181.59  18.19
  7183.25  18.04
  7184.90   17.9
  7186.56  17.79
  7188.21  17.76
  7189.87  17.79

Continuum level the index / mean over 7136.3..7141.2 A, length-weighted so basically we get 18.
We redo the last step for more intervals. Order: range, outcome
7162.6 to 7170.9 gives 18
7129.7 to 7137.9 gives 18.1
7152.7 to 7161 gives 18.2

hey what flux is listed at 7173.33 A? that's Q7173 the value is 18.29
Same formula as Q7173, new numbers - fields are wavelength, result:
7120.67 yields 18.15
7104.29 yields 18.33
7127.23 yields 18.09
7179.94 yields 18.32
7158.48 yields 18.24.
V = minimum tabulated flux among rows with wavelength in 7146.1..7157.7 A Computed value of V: 17.66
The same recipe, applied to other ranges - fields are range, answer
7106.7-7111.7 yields 18.12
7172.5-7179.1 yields 18.29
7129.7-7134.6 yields 18.07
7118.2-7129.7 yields 18.08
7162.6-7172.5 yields 17.96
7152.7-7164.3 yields 18.01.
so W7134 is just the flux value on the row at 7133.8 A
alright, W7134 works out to 18.09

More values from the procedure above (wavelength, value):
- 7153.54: 18.08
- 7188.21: 17.76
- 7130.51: 18.07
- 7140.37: 17.95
